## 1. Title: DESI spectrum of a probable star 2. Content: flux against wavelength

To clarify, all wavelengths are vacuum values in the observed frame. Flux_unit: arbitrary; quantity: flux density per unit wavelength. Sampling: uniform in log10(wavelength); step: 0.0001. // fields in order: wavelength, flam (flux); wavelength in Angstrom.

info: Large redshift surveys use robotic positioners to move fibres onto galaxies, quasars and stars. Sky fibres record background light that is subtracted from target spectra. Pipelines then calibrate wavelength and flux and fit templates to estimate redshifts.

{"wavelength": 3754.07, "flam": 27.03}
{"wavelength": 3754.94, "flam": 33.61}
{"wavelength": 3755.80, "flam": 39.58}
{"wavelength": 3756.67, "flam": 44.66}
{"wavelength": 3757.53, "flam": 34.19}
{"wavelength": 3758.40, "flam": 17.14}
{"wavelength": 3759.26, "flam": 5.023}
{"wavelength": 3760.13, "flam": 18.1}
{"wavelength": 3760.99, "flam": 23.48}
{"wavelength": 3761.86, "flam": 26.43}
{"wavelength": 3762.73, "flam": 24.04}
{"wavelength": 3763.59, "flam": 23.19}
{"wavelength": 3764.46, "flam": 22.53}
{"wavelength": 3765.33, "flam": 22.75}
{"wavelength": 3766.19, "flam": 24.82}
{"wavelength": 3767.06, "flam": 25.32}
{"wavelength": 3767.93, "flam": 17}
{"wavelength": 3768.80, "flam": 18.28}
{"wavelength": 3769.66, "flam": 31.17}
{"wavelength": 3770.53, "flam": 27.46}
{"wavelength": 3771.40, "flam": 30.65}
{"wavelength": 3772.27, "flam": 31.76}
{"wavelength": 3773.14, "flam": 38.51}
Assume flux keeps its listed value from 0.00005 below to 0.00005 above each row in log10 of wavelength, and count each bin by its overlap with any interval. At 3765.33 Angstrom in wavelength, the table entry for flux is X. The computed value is 22.75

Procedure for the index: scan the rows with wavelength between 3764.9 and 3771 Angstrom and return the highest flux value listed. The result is 31.17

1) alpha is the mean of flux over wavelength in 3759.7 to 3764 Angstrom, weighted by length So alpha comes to 23.1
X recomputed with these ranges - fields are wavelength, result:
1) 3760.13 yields 18.1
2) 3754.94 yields 33.61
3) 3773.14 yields 38.51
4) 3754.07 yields 27.03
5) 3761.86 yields 26.43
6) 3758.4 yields 17.14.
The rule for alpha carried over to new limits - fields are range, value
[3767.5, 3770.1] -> 22.2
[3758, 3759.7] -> 11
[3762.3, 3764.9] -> 23.3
